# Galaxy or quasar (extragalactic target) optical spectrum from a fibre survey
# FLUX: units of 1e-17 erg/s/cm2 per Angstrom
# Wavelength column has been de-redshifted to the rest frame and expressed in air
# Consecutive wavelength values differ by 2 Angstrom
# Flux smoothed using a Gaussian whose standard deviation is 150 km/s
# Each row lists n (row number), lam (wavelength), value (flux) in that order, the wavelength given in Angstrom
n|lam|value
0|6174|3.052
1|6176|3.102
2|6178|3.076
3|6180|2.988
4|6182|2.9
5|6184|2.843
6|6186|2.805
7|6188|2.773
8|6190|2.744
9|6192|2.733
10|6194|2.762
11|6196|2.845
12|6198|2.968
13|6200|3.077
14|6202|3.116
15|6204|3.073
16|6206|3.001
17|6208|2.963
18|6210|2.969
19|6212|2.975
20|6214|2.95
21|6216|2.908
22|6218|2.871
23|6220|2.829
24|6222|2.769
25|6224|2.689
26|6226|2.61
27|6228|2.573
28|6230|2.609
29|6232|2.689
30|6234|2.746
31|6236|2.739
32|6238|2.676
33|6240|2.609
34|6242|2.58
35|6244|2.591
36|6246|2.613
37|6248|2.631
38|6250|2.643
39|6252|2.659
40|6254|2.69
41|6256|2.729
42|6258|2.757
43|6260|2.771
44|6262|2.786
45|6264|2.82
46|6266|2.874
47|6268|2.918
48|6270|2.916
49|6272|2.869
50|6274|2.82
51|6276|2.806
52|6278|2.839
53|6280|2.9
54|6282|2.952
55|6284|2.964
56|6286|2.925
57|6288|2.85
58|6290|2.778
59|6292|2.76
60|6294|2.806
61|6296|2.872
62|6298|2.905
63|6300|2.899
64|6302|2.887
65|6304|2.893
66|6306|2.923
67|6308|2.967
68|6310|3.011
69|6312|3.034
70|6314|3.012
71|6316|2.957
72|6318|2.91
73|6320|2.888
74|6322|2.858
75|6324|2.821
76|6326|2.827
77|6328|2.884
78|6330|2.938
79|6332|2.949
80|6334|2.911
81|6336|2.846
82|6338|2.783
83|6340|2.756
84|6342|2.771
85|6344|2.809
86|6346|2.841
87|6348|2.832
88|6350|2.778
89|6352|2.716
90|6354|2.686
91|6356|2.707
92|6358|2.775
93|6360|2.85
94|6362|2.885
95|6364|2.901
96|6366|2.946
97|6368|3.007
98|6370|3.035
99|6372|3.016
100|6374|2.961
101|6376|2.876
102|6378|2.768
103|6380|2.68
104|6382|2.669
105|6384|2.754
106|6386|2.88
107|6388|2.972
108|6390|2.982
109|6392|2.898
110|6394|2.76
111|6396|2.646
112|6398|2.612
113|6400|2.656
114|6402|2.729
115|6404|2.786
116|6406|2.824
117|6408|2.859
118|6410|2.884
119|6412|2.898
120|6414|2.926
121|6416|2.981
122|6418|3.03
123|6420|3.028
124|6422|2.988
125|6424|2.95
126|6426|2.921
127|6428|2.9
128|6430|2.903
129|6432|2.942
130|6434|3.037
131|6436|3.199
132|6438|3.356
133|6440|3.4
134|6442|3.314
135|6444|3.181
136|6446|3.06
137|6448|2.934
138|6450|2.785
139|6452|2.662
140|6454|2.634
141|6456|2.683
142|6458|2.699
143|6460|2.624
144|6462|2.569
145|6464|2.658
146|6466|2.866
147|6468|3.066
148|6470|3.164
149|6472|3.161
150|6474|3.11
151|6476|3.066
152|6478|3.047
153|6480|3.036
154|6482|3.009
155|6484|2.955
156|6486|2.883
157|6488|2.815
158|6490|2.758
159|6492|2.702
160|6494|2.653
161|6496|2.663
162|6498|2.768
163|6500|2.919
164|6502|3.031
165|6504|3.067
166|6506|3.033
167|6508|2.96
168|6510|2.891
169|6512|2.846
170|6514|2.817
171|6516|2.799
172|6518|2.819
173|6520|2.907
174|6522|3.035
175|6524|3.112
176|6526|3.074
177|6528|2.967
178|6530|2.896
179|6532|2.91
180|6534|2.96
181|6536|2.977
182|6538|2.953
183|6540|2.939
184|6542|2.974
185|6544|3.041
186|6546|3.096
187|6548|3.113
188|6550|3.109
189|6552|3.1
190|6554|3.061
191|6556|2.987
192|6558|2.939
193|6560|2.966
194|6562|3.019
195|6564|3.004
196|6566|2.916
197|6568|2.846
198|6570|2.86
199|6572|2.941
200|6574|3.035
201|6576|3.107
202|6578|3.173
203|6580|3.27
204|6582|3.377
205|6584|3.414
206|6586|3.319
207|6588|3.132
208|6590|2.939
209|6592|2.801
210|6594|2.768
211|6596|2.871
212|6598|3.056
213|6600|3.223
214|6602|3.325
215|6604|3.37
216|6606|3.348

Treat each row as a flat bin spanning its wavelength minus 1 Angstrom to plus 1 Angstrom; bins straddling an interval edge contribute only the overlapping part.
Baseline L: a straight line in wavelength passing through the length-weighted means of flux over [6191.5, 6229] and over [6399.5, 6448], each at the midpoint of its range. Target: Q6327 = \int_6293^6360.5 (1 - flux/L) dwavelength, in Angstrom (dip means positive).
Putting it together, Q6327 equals 1.8 Angstrom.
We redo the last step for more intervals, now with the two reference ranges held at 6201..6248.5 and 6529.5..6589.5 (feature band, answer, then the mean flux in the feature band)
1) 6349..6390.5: 0.72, 2.85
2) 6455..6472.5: 0.88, 2.82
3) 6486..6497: 0.96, 2.73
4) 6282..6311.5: -0.54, 2.89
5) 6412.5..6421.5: -0.15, 2.99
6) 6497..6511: 0.24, 2.95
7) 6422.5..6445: -1.13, 3.1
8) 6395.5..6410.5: 0.90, 2.75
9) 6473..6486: -0.18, 3.03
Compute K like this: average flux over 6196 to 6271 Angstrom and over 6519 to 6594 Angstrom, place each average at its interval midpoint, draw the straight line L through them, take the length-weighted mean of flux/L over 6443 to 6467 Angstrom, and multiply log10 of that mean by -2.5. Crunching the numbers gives 0.07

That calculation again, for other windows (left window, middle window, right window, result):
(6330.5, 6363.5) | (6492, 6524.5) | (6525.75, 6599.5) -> 0.03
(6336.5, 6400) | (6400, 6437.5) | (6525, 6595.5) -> -0.02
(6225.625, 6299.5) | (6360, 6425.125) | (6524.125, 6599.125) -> 0.00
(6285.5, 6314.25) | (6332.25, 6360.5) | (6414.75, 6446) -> 0.06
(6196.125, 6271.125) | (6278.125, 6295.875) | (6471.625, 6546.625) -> -0.02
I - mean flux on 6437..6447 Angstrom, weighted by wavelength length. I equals 3.26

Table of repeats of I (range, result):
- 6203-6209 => 3.01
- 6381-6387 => 2.77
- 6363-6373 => 2.98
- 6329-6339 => 2.89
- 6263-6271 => 2.88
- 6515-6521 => 2.84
